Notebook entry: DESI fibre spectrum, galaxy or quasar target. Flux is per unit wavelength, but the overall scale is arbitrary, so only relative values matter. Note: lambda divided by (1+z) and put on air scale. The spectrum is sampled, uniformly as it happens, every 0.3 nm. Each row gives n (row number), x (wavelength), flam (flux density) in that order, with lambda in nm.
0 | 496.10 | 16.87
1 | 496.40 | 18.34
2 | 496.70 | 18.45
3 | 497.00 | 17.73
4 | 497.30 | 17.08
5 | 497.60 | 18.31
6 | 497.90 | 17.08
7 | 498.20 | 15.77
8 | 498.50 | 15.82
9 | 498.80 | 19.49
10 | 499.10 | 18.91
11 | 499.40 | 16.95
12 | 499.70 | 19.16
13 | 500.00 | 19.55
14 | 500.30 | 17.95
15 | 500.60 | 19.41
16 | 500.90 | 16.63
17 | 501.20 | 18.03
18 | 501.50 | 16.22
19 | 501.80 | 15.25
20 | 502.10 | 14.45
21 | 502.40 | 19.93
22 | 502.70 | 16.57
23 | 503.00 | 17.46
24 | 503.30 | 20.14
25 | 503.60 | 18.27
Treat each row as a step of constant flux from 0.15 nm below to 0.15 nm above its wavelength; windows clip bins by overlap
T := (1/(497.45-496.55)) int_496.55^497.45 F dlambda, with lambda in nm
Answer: 17.8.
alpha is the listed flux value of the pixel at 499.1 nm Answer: 18.91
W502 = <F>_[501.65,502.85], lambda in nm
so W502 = 16.6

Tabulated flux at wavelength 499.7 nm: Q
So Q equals 19.16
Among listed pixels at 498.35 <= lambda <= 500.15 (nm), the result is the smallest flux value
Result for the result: 15.82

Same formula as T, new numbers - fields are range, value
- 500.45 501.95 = 17.1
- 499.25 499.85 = 18.1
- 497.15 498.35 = 17.1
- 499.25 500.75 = 18.6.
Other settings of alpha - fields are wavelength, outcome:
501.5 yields 16.22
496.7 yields 18.45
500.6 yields 19.41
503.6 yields 18.27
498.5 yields 15.82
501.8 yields 15.25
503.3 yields 20.14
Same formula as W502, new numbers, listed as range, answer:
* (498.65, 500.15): 18.8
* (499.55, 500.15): 19.4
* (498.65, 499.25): 19.2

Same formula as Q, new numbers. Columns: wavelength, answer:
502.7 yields 16.57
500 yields 19.55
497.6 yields 18.31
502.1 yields 14.45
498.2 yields 15.77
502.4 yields 19.93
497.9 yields 17.08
